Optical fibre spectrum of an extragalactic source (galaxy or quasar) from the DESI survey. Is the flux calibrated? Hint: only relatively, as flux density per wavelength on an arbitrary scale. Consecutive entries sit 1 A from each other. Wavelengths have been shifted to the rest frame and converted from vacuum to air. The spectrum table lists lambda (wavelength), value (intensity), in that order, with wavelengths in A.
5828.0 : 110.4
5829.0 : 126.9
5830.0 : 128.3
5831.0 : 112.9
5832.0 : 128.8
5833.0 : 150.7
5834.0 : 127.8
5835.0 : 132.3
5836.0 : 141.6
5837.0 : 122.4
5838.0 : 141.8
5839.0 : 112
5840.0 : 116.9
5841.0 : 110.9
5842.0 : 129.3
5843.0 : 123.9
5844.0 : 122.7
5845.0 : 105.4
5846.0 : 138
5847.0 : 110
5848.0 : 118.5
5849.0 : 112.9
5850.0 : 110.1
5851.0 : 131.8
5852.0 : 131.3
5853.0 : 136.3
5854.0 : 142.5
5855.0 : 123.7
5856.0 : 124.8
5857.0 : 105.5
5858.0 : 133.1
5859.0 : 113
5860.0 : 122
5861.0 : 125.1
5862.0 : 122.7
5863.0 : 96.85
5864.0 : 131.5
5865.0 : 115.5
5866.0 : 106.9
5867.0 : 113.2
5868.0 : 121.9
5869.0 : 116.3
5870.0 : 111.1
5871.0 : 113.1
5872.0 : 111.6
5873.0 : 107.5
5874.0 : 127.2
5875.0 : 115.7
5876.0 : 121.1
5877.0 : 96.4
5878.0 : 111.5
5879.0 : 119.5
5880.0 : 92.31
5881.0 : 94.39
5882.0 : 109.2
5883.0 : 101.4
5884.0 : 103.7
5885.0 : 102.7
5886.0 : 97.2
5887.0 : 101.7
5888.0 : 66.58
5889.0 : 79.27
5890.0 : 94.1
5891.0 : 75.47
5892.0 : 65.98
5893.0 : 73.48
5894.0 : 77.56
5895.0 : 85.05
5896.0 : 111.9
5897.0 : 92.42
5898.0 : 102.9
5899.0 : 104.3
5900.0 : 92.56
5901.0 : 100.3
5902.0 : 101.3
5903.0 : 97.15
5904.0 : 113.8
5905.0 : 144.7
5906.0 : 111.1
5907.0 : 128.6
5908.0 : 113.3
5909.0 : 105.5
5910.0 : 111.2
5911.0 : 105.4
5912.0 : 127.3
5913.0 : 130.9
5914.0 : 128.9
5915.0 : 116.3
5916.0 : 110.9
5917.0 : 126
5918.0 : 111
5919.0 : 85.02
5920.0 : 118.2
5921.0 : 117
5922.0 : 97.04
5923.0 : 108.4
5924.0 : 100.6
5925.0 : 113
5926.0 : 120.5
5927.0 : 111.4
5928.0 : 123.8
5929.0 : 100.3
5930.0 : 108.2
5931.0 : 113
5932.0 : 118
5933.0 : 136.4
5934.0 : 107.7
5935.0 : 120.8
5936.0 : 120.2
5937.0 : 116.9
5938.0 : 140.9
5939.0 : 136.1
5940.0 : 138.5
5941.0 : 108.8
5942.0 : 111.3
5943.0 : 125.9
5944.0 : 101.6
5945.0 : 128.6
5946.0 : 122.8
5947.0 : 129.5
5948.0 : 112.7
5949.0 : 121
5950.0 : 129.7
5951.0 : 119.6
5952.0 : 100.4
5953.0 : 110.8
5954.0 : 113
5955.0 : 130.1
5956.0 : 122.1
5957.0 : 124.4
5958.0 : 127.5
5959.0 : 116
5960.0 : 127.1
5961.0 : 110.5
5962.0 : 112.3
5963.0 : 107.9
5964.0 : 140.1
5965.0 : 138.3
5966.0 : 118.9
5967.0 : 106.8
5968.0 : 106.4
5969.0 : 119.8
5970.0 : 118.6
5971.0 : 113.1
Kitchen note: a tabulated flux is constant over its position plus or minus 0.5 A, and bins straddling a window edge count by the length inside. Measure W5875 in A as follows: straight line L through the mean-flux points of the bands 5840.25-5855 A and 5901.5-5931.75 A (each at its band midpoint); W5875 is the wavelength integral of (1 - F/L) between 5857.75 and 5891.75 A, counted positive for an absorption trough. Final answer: 3.4 A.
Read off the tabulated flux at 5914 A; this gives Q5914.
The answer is 128.9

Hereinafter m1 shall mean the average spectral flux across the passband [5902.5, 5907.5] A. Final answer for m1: 119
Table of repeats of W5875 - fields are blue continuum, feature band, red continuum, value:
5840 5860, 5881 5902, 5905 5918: 4.85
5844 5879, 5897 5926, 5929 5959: 1.97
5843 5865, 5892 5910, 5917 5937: 2.07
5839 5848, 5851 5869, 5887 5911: -1.39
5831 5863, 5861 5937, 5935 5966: 9.14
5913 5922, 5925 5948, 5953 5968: -0.57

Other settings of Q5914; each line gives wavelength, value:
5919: 85.02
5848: 118.5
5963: 107.9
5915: 116.3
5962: 112.3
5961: 110.5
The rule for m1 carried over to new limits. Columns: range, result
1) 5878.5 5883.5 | 103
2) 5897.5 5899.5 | 104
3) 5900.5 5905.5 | 111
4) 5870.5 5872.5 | 112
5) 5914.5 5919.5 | 110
